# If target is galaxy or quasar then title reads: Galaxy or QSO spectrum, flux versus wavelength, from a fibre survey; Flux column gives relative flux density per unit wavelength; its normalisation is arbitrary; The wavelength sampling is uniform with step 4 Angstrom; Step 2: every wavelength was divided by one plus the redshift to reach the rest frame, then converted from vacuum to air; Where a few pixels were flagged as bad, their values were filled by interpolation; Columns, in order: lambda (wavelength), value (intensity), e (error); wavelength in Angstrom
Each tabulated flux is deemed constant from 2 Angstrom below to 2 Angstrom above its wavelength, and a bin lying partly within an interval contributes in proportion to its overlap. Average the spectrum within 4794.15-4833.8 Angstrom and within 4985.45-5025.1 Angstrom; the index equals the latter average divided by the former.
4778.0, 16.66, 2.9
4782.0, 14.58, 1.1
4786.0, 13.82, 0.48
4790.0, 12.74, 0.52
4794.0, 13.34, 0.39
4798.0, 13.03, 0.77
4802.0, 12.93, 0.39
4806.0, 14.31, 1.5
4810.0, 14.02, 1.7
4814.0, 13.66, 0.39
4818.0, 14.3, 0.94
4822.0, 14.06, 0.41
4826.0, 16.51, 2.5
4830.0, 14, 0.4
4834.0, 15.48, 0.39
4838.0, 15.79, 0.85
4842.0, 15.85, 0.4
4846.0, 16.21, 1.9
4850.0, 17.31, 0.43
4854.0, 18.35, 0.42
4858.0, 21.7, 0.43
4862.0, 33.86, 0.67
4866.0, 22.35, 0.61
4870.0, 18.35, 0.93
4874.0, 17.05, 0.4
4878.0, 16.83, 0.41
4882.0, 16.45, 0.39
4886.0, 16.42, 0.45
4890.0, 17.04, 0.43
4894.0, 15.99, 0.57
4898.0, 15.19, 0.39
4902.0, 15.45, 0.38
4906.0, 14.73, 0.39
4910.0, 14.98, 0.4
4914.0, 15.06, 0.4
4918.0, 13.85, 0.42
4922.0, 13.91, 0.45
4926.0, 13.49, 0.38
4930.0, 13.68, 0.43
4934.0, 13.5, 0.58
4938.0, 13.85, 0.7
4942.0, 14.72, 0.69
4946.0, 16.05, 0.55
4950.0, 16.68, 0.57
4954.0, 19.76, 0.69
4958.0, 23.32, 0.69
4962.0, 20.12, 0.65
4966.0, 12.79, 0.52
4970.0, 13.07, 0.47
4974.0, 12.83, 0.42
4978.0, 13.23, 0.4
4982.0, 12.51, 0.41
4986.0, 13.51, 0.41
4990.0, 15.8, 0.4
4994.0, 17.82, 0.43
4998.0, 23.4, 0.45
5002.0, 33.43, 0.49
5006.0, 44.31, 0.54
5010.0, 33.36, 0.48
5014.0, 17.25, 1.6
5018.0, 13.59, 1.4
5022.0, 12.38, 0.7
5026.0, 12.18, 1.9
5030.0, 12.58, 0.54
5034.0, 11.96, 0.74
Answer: 1.60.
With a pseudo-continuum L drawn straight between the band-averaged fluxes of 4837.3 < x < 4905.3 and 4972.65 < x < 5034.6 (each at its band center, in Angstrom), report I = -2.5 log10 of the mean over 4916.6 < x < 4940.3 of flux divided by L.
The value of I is 0.33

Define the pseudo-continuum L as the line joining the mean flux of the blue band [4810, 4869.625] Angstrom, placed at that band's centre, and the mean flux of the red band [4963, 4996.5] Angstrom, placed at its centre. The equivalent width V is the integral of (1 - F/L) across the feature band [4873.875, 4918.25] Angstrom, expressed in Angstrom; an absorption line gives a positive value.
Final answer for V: 1.5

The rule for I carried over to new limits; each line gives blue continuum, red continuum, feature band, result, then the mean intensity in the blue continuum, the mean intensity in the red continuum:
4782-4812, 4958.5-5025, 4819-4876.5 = -0.21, 13.5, 19.3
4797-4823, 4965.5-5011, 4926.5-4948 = 0.28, 13.8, 20.5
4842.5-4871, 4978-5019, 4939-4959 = 0.23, 21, 22.3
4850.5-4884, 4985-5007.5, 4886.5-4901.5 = 0.31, 20.5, 24.8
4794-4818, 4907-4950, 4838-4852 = -0.18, 13.6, 14.4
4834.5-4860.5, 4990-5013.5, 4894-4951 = 0.48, 17.7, 28.4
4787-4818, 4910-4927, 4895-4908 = -0.08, 13.5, 14.2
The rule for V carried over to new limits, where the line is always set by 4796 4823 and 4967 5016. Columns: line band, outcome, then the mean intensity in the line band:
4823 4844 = -1.1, 15.5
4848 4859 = -2.4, 18.9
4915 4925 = 2.2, 14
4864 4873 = -2.2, 20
